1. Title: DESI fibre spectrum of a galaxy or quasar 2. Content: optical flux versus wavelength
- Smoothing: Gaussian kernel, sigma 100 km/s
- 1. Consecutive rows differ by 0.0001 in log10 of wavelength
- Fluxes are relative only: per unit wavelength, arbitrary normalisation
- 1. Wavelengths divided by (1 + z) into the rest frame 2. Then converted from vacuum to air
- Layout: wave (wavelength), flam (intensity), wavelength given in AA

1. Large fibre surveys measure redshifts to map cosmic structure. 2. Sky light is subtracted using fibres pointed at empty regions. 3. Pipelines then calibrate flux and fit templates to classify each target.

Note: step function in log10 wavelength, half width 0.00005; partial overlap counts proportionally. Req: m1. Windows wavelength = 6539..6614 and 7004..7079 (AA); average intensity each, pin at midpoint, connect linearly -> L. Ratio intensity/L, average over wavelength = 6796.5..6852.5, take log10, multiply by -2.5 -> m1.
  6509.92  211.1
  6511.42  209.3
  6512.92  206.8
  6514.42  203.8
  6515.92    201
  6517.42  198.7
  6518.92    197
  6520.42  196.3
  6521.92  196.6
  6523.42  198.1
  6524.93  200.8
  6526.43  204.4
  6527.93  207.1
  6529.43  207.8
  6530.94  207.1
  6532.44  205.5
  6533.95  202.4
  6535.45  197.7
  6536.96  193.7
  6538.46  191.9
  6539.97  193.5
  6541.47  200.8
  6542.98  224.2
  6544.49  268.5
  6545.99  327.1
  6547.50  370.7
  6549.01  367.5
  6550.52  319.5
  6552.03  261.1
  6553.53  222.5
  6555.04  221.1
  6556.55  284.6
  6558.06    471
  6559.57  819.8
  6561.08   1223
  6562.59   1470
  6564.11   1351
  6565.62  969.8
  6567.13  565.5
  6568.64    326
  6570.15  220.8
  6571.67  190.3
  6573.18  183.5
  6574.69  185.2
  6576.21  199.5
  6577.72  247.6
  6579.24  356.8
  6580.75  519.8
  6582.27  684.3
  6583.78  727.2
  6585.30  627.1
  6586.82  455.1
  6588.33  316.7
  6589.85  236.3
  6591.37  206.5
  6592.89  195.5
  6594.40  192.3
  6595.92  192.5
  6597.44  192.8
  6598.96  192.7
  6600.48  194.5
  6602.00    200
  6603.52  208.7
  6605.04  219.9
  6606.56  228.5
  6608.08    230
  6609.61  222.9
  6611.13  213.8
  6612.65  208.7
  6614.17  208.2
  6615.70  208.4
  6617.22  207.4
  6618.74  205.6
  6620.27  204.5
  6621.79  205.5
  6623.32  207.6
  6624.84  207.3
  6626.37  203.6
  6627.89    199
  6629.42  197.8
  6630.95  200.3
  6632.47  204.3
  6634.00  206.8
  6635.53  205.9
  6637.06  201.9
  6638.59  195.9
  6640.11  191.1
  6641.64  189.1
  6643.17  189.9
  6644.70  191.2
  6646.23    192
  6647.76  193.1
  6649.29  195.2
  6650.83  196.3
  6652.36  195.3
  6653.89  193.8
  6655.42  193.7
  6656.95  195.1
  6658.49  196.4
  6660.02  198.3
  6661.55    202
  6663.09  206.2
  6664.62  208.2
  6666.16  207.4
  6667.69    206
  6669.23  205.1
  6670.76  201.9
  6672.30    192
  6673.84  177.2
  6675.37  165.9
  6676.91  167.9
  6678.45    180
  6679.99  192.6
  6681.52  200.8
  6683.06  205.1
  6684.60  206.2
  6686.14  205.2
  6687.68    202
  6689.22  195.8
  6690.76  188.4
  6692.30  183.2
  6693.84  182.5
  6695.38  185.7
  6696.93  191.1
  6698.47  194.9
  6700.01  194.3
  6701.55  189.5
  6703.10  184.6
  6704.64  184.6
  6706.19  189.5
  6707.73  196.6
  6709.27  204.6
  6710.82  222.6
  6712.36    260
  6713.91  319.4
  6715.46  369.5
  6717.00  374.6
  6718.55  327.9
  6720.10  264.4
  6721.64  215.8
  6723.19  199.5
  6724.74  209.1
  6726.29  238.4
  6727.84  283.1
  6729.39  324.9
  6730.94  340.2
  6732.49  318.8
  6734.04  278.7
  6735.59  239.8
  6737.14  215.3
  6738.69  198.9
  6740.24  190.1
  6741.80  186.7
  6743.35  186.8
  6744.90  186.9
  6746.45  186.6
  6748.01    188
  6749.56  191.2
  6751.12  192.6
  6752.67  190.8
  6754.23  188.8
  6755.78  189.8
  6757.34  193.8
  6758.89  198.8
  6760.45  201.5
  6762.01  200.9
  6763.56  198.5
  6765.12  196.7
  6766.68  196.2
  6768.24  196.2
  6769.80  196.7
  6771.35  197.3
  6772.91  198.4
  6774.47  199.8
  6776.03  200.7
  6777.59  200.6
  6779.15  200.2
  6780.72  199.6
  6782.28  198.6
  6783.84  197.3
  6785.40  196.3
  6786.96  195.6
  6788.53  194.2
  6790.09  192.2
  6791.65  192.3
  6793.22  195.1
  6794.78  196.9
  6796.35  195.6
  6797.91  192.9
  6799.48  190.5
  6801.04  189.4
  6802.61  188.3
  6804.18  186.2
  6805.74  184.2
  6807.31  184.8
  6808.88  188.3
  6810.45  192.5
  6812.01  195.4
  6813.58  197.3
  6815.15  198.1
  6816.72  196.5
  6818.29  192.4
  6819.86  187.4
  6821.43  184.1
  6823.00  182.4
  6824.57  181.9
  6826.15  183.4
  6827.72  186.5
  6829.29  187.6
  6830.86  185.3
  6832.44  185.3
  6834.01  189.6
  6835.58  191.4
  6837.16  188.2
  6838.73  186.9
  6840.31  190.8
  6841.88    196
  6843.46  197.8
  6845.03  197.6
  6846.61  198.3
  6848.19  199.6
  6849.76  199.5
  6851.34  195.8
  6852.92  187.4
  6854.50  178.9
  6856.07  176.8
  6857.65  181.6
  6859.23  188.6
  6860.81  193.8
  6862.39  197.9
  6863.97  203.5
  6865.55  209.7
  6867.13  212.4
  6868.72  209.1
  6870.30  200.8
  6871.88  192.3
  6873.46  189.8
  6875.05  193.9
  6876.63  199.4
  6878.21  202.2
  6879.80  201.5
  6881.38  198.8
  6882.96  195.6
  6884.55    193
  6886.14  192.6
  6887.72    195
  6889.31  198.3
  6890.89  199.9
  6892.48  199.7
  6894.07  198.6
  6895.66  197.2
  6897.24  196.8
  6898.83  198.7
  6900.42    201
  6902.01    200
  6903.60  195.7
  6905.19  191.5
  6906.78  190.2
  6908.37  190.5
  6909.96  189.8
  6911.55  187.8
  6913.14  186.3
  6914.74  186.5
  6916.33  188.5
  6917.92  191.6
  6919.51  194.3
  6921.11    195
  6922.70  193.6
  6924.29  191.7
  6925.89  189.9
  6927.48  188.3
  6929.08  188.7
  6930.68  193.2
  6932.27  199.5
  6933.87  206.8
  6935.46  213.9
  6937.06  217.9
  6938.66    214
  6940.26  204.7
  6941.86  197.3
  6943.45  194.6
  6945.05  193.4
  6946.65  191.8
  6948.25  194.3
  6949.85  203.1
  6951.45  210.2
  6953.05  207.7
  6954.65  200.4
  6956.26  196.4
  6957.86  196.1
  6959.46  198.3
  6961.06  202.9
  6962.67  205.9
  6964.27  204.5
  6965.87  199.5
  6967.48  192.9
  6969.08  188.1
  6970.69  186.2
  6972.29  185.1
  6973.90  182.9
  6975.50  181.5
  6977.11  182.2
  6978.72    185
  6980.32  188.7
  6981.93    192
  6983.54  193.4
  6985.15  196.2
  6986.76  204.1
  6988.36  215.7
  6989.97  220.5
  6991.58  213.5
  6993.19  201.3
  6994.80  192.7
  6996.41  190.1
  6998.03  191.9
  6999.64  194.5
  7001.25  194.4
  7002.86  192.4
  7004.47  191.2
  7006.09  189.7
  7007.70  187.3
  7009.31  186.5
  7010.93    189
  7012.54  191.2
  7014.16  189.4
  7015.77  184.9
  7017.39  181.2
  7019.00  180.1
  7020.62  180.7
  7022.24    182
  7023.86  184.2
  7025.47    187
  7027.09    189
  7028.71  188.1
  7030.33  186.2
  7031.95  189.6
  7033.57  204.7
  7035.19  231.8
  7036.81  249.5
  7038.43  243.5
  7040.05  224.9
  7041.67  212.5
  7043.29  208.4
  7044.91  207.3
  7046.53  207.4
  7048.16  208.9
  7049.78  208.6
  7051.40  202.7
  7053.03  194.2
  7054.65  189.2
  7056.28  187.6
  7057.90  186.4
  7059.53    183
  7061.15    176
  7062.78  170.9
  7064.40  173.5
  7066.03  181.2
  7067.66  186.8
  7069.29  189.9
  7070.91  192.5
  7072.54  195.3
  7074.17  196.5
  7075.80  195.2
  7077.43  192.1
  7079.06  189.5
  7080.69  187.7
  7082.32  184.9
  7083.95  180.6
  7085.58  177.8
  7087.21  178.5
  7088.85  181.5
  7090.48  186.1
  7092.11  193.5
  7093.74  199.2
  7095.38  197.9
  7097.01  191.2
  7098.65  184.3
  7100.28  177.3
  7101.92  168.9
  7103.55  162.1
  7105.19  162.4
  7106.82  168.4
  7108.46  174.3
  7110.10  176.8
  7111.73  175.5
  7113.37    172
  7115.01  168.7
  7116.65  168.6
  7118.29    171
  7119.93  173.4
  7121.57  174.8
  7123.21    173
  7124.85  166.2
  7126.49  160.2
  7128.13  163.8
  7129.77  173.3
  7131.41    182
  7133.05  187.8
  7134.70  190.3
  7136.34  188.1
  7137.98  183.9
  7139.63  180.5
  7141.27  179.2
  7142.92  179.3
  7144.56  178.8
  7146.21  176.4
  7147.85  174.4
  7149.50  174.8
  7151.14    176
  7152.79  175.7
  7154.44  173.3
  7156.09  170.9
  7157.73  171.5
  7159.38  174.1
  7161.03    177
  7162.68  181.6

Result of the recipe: 0.42 mag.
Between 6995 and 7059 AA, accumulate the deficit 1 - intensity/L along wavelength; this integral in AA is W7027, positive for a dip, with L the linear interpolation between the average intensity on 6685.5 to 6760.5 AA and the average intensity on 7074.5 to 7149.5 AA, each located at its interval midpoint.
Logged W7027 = -2.85 AA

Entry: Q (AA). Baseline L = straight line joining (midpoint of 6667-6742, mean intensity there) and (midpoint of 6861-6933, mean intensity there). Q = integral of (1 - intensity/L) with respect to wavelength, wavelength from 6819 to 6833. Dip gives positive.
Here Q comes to 1.4 AA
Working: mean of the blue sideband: 224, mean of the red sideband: 196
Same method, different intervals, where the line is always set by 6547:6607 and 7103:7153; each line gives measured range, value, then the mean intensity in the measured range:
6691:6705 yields 6.8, 188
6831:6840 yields 3.4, 188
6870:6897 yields 8.1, 197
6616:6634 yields 8.7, 204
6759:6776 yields 6.9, 198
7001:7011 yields 1.7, 190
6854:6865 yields 3.9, 190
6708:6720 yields 2.2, 291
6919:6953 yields 7.8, 199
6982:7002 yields 2.9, 200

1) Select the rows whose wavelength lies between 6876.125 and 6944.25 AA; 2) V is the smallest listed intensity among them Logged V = 186.3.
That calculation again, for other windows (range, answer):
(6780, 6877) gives 176.8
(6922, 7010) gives 181.5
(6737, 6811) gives 184.2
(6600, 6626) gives 194.5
